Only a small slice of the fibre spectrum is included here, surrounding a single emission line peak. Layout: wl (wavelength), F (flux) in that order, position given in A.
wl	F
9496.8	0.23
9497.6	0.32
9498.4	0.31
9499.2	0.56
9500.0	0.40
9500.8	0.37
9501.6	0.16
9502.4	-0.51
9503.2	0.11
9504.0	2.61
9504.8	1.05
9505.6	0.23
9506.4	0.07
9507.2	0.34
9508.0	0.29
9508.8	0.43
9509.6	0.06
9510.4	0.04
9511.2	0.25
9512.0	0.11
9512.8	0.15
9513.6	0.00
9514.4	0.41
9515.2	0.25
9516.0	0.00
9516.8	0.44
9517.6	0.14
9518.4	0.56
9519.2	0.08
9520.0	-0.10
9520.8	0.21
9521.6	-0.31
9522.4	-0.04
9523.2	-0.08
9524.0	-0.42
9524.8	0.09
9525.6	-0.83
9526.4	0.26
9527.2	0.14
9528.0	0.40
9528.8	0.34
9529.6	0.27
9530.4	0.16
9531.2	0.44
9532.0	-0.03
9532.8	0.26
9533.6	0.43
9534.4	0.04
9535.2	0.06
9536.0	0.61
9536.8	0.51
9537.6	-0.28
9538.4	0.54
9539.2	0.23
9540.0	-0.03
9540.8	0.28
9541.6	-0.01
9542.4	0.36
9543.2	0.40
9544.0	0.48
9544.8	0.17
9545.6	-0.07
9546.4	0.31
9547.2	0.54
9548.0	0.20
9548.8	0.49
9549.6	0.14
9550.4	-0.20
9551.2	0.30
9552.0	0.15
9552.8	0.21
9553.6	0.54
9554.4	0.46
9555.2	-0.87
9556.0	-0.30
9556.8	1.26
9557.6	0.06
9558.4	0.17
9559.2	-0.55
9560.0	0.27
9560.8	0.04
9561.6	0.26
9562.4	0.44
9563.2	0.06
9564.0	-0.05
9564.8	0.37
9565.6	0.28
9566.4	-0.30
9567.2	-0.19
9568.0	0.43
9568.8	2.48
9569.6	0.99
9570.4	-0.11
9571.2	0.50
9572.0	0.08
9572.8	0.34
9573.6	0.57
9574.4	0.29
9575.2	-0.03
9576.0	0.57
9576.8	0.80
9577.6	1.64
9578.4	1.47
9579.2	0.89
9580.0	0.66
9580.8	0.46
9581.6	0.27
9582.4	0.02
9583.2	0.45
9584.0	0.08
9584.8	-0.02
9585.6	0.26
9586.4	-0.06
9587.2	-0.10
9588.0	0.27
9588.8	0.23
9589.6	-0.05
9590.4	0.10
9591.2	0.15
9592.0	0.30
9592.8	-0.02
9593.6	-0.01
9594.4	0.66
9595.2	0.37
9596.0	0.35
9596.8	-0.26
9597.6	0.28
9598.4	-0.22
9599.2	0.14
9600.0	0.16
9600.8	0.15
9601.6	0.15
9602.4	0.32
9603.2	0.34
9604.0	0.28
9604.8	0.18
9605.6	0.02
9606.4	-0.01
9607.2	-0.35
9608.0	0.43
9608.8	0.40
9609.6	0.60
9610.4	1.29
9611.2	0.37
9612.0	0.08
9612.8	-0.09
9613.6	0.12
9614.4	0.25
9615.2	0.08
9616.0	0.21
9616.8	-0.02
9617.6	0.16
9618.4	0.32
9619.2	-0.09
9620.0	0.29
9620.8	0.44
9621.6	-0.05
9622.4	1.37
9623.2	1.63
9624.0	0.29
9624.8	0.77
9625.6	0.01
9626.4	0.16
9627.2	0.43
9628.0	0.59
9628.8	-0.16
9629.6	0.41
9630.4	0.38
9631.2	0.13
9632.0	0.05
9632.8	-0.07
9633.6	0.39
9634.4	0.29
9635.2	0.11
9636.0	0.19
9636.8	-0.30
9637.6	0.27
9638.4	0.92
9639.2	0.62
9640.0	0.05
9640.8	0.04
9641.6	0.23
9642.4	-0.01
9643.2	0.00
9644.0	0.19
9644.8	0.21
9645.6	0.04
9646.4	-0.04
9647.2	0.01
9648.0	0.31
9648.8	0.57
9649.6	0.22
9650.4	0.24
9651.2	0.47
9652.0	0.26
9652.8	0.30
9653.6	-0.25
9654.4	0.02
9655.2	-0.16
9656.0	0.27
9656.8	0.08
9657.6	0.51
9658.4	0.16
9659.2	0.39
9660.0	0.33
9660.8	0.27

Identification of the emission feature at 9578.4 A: H-beta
